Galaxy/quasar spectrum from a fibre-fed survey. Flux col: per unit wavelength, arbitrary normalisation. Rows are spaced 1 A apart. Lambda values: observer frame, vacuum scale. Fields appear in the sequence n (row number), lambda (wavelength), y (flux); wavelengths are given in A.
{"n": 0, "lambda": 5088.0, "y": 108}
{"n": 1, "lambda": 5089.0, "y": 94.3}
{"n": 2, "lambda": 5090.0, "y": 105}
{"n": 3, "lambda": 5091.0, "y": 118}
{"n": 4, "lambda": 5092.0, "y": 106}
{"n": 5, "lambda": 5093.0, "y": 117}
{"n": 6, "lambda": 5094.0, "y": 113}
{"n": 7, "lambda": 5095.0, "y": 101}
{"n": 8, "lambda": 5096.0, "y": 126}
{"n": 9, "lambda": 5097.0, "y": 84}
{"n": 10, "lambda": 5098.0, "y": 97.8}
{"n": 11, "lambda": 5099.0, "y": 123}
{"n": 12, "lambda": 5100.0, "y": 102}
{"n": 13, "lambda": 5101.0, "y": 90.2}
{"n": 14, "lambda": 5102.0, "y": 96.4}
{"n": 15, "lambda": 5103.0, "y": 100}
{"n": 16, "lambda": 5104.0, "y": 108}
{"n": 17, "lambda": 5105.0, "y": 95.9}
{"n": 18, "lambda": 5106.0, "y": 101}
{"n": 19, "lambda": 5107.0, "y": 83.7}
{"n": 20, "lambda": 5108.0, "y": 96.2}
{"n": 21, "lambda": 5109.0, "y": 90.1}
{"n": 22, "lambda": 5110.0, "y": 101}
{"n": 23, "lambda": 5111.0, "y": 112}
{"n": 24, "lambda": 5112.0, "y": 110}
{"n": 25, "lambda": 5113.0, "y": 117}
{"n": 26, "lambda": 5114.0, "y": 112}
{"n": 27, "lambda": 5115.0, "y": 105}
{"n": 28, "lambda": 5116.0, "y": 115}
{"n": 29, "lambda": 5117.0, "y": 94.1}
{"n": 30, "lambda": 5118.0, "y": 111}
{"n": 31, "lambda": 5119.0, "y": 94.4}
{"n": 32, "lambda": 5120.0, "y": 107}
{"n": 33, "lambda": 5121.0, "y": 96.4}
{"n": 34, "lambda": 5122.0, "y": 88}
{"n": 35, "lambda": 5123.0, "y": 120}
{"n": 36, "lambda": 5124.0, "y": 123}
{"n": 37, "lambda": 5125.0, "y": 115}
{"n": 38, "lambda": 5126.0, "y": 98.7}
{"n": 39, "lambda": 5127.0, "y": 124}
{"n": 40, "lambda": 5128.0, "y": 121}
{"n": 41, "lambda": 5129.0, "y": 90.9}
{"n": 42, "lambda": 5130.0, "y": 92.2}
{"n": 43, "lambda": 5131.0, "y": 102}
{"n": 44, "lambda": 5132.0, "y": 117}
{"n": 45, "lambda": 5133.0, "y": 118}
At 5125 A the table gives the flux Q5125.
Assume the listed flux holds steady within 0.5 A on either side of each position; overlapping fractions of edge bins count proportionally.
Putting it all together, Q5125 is 115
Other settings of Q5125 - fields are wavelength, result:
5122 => 88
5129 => 90.9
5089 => 94.3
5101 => 90.2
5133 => 118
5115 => 105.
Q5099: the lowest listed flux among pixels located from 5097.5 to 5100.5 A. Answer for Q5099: 97.8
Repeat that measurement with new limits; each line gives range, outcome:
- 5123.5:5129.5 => 90.9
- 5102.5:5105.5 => 95.9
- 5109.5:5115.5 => 101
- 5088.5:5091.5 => 94.3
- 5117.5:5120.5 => 94.4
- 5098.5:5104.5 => 90.2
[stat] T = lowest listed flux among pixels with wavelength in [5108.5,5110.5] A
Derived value 90.1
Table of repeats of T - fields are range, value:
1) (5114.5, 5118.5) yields 94.1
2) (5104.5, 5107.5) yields 83.7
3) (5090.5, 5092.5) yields 106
